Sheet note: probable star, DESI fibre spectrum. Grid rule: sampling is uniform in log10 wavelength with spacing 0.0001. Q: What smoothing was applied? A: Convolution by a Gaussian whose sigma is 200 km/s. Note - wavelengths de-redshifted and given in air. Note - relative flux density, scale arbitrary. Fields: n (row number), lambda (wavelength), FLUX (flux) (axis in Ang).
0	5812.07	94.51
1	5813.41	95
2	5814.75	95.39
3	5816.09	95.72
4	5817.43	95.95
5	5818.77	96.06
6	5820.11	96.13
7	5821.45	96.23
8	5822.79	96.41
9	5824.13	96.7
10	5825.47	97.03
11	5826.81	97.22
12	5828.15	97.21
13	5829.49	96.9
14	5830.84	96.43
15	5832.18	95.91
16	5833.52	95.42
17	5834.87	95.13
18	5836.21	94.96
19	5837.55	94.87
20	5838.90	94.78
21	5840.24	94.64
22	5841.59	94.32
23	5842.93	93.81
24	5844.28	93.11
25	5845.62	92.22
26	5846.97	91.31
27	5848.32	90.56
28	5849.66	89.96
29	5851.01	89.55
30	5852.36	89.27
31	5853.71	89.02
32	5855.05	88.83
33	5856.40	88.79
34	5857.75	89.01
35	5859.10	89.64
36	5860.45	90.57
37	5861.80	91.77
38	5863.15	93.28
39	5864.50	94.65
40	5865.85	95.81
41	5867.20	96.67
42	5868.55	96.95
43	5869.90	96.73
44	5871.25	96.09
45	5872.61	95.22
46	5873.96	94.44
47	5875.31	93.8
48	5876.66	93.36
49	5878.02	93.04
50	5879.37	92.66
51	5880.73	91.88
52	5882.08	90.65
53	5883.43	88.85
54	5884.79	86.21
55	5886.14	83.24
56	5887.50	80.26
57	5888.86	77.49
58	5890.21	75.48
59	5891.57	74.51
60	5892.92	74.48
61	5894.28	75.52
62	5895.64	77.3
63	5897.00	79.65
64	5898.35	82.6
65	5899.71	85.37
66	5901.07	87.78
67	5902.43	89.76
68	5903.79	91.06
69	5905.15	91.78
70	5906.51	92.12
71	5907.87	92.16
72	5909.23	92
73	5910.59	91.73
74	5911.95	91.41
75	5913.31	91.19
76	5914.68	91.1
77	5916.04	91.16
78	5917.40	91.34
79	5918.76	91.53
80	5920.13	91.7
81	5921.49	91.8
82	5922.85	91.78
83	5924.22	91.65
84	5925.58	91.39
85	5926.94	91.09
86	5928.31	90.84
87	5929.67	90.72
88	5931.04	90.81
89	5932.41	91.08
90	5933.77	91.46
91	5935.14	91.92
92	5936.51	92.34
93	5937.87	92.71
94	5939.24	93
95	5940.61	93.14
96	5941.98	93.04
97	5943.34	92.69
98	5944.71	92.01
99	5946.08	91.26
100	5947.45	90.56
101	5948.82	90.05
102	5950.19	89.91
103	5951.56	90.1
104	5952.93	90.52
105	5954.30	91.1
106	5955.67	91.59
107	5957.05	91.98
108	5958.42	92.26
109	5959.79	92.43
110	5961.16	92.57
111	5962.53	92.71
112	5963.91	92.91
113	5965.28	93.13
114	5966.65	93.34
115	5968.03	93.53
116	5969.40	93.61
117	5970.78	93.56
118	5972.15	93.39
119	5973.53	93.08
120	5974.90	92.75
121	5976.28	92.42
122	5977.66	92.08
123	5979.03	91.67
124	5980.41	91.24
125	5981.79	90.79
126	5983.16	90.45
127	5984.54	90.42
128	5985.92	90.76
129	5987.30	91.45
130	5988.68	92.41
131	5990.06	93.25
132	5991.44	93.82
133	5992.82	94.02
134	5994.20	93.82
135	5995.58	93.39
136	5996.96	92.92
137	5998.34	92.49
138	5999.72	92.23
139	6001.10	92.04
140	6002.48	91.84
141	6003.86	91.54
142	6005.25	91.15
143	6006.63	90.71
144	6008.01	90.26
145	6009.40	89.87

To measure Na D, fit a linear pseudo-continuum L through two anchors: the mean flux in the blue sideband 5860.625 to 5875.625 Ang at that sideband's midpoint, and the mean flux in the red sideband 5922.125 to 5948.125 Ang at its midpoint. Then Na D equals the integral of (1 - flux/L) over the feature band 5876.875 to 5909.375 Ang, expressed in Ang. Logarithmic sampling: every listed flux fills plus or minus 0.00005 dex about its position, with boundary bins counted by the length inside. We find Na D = 2.9 Ang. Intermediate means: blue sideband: 94.9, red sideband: 91.8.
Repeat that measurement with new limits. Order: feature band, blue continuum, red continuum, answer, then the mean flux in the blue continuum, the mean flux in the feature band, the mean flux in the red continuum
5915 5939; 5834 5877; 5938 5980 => 0.2 Ang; 92.9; 91.5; 92.2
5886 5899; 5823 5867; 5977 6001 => 2.1 Ang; 93.3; 77.8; 92.2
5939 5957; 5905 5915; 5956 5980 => 0.2 Ang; 91.7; 91.4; 92.7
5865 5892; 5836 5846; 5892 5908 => -0.5 Ang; 94.1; 89.8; 84.6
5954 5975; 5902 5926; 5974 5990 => -0.3 Ang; 91.5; 92.8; 91.6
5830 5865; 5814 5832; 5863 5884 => 1.1 Ang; 96.4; 92.4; 94.1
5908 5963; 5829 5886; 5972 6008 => 0.5 Ang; 92.8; 91.6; 92.1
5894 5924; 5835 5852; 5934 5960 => 1.0 Ang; 92.9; 88.9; 91.7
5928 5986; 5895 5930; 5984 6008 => -0.6 Ang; 89.7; 91.9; 92.2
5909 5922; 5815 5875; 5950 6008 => 0.2 Ang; 94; 91.5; 92.2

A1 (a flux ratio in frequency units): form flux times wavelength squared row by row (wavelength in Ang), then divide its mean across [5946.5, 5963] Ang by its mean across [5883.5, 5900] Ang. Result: 1.17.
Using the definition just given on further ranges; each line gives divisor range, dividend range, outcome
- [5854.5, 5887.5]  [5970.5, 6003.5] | 1.04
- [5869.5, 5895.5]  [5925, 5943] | 1.08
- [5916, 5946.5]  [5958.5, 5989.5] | 1.02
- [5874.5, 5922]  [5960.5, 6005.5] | 1.09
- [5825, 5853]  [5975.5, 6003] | 1.03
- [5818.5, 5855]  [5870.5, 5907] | 0.93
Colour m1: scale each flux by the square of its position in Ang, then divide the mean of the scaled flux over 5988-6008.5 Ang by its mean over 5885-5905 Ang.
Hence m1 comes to 1.17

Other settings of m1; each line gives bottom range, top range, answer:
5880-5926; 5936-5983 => 1.08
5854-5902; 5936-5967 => 1.07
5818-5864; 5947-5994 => 1.03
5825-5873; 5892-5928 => 0.97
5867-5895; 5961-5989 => 1.09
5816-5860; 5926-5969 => 1.02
